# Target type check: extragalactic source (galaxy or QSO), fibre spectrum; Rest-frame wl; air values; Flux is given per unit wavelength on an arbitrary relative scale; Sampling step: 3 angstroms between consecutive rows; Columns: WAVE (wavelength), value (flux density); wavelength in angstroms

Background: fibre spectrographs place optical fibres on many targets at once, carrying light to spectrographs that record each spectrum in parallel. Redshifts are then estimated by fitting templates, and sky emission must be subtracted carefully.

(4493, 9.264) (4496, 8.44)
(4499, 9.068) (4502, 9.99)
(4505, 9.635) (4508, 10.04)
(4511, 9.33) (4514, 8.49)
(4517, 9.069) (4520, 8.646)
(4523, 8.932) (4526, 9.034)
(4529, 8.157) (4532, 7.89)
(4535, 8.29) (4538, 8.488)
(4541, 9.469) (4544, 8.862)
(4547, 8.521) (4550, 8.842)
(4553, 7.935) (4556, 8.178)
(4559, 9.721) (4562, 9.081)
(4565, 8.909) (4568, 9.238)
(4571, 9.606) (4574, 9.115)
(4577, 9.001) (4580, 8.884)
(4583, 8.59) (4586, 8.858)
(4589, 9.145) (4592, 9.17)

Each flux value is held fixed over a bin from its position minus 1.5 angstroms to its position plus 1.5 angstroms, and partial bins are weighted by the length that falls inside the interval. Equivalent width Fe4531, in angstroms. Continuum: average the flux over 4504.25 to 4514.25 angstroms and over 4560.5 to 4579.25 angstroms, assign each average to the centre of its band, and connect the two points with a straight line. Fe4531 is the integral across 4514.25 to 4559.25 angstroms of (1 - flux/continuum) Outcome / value 3.3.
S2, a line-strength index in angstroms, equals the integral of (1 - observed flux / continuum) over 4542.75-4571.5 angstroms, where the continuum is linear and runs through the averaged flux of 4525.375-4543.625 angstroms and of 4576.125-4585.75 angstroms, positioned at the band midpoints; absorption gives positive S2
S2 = -0.6 angstroms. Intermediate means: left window 8.55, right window 8.82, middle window 8.86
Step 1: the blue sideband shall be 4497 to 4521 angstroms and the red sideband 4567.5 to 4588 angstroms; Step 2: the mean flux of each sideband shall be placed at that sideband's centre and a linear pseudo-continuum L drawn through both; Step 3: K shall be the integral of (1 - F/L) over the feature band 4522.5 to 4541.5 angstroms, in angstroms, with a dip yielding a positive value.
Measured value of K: 1.34 angstroms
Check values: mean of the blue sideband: 9.28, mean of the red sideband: 9.03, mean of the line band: 8.55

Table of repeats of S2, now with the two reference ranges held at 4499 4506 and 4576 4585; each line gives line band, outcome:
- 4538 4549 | 0.4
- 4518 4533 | 1.3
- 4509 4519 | 0.6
